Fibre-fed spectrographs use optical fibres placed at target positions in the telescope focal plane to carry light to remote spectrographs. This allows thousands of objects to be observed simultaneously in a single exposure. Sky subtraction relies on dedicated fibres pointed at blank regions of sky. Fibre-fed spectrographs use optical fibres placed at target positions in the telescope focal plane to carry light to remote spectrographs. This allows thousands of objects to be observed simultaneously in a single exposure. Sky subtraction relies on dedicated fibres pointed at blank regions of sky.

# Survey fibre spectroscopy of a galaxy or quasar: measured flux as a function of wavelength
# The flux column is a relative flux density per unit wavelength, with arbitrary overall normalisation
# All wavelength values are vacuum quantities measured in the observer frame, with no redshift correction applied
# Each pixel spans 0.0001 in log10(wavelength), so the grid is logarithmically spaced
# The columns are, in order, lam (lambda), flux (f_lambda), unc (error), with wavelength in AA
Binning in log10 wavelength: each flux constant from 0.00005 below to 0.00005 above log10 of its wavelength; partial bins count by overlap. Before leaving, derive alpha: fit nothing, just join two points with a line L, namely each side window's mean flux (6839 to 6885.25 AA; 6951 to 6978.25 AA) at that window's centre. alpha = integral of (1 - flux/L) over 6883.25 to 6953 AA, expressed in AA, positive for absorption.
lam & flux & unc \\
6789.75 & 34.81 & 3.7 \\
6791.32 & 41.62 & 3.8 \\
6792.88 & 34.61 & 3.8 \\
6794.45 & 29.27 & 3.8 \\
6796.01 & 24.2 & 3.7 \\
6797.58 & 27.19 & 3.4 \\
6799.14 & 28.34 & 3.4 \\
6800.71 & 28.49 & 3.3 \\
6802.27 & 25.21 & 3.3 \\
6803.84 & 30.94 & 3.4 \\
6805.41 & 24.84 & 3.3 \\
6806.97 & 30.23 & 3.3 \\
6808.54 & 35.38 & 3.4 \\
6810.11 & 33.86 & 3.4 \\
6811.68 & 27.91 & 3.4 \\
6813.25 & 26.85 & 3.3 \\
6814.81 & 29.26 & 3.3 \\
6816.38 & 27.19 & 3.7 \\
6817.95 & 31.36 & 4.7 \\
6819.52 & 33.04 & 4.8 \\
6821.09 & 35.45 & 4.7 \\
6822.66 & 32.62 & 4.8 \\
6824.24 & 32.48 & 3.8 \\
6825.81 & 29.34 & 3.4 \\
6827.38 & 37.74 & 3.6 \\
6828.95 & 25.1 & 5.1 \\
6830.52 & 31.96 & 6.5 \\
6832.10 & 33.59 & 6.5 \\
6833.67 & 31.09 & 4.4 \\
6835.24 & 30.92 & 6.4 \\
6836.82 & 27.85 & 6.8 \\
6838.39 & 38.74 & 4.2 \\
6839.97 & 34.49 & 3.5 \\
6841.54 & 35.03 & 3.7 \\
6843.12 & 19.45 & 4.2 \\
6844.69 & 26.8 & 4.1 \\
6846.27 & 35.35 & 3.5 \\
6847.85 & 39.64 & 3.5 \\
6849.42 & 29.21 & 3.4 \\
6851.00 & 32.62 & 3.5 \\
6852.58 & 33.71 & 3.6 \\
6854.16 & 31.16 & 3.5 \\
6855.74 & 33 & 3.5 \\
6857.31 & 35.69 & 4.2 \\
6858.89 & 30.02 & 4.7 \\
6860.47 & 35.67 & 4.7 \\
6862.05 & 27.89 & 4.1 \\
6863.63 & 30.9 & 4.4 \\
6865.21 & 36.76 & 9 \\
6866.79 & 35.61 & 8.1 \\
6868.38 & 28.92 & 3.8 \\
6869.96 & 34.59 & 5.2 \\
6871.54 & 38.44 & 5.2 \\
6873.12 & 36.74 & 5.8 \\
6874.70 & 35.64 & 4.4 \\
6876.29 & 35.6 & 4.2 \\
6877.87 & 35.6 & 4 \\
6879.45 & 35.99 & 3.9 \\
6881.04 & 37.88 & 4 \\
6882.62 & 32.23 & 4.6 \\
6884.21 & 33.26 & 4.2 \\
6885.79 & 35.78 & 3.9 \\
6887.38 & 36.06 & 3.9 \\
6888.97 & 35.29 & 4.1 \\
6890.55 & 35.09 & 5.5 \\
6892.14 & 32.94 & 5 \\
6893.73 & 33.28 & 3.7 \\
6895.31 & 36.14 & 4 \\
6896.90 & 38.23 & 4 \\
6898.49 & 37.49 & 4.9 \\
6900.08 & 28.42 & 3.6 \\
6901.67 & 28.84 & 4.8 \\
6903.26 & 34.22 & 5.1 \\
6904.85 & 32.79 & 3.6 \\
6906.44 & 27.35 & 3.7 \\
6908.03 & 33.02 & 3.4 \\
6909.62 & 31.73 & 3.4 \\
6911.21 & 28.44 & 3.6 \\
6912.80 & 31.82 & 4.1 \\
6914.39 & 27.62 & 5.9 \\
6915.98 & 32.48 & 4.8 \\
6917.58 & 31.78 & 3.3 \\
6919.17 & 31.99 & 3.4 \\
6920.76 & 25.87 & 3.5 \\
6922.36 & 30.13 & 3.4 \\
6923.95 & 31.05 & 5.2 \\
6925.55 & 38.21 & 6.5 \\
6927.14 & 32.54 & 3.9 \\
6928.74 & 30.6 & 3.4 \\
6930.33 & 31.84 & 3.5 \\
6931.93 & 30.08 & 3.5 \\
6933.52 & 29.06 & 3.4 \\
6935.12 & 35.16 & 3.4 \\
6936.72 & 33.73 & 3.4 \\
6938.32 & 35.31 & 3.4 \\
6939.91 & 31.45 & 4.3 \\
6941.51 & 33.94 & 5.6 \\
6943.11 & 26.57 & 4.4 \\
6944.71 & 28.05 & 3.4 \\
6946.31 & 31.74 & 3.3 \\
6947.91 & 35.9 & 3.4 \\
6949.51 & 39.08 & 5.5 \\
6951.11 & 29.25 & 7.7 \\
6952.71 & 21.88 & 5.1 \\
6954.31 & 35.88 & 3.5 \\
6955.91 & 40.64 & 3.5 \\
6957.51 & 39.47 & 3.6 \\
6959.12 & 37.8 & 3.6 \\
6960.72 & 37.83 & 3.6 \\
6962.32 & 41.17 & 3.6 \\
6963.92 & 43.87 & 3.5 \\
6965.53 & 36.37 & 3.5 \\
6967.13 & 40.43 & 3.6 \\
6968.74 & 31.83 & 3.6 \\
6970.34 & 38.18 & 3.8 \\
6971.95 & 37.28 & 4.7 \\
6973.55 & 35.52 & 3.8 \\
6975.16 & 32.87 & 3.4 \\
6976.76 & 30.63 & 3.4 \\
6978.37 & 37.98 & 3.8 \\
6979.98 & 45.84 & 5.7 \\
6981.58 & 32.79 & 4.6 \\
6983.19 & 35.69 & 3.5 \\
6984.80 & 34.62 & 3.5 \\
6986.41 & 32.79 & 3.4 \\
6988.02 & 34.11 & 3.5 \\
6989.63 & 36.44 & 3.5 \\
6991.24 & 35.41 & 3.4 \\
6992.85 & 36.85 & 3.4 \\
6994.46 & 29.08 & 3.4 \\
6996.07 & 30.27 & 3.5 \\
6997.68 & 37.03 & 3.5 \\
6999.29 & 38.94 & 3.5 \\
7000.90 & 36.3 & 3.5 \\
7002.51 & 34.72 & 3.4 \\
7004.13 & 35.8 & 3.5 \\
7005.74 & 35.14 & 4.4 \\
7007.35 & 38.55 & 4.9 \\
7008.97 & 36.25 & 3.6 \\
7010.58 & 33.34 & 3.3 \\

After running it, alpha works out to 5.3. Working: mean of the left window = 33.4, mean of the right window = 36.2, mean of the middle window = 32.2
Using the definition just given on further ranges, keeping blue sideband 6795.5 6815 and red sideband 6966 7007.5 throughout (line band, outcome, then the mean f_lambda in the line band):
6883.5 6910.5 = -1.1 AA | 33.5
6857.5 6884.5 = -2.7 AA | 34.3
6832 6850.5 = -1.1 AA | 31.8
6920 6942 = 0.9 AA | 32.1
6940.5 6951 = 0.5 AA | 32.3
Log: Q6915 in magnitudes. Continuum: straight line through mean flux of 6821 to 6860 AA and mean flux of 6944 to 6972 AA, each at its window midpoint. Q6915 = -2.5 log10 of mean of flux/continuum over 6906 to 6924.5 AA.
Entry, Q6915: 0.141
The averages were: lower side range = 32.1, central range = 30.3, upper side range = 35.9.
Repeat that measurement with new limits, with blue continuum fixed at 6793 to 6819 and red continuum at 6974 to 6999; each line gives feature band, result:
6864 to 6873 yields -0.12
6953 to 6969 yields -0.12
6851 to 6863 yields -0.06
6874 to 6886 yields -0.12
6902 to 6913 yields 0.04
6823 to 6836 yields -0.06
